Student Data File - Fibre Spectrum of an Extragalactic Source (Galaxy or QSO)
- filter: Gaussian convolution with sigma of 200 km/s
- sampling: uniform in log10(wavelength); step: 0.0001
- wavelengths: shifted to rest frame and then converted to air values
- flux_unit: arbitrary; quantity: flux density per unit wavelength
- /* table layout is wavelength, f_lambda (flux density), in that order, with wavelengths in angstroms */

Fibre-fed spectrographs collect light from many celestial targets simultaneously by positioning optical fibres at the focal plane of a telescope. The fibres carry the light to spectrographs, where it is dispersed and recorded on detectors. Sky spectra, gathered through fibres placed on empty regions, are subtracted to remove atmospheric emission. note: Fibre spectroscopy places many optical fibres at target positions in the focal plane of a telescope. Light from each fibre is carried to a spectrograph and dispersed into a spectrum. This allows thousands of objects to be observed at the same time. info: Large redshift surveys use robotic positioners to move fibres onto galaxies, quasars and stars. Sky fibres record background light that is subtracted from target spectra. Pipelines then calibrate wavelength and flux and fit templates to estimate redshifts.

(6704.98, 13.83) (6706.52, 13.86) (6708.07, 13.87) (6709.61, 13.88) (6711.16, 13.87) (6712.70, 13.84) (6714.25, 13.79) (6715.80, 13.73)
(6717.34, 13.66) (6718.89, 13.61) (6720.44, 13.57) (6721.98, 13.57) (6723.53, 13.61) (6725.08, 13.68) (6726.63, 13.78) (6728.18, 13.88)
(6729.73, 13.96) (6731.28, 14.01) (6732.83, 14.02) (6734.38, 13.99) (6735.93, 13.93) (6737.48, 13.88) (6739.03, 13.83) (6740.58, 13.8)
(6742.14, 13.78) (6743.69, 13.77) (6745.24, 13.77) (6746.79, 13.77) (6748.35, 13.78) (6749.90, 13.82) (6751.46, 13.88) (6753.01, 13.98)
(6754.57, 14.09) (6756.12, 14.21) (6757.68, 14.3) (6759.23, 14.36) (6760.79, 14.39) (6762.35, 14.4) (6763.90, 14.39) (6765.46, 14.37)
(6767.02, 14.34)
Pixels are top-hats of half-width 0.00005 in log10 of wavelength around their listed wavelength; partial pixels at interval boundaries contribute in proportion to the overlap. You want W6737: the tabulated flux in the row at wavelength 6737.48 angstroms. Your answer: 13.88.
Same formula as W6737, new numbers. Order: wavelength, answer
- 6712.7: 13.84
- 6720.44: 13.57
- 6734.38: 13.99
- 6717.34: 13.66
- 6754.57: 14.09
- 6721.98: 13.57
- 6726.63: 13.78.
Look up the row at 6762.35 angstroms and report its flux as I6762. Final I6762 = 14.4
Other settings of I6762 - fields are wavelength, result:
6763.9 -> 14.39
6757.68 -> 14.3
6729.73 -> 13.96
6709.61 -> 13.88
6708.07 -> 13.87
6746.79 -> 13.77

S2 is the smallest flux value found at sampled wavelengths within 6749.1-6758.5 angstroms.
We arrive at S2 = 13.82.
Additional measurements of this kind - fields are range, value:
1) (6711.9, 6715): 13.79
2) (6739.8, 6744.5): 13.77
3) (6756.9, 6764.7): 14.3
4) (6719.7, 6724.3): 13.57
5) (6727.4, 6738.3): 13.88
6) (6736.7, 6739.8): 13.83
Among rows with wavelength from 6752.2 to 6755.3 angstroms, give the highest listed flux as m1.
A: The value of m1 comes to 14.09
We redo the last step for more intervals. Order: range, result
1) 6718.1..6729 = 13.88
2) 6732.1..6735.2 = 14.02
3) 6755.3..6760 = 14.36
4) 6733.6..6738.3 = 13.99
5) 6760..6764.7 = 14.4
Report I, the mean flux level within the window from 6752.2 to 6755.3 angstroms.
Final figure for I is 14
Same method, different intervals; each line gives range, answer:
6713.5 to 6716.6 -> 13.8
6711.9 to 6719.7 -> 13.7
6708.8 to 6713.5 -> 13.9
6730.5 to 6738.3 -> 14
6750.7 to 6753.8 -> 13.9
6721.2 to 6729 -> 13.7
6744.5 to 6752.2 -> 13.8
